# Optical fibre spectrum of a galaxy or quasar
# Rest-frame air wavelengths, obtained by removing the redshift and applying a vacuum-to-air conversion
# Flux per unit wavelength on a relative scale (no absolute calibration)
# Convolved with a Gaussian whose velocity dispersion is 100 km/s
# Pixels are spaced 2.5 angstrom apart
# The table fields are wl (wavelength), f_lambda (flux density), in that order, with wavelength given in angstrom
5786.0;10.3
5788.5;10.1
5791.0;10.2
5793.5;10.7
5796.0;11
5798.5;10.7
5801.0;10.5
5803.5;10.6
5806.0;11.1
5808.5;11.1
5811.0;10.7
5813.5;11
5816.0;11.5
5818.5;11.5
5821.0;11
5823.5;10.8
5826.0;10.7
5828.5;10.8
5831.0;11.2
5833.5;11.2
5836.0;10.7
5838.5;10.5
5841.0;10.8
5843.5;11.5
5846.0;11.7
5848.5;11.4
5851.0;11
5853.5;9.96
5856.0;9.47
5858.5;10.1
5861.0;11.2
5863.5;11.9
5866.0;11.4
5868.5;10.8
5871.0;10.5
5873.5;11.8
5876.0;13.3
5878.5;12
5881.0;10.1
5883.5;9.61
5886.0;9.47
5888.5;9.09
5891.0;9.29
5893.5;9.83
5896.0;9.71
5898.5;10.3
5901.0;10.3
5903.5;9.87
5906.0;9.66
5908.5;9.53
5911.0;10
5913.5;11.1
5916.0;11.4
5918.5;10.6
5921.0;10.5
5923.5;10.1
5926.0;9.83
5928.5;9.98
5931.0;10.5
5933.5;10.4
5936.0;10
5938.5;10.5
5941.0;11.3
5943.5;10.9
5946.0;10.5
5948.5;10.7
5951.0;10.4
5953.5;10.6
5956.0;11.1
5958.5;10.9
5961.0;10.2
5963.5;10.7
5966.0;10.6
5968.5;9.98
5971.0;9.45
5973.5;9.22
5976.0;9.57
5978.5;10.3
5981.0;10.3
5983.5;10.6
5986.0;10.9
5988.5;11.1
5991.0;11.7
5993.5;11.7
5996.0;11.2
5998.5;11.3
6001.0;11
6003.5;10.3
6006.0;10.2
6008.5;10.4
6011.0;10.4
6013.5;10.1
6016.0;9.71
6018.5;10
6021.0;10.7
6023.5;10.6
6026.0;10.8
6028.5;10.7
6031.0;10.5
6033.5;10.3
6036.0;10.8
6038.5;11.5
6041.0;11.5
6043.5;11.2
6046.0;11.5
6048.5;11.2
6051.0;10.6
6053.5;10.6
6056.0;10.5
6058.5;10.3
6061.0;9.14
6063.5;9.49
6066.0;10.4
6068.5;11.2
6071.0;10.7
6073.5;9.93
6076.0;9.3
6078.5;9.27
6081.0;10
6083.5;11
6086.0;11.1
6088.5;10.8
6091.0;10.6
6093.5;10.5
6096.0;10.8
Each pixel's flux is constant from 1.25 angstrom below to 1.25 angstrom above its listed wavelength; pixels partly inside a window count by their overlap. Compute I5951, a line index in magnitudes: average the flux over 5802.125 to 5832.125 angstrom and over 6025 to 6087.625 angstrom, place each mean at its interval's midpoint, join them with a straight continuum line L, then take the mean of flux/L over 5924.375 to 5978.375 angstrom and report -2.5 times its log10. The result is 0.04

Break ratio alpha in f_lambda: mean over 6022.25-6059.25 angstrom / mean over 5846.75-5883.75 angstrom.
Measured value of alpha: 0.98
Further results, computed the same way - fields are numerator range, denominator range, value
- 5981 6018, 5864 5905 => 1.02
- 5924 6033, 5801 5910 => 0.98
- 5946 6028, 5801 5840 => 0.96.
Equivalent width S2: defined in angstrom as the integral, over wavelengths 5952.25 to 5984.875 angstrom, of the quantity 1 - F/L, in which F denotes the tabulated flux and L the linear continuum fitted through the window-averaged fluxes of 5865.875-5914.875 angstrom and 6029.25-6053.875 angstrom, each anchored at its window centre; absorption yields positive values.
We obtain 1.2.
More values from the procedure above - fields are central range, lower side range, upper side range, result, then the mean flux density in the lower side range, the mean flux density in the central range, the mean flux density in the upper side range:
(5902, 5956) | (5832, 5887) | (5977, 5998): 2.7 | 10.9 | 10.4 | 11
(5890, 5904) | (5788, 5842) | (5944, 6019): 1.0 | 10.8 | 9.89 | 10.5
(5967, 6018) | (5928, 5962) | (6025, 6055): 1.4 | 10.6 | 10.5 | 10.9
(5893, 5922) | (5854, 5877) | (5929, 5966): 1.6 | 11.1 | 10.2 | 10.6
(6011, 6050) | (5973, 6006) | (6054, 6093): -0.9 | 10.7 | 10.7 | 10.3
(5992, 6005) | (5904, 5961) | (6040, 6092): -0.8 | 10.5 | 11.1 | 10.5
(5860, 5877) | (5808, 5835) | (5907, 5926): -1.3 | 11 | 11.5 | 10.4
